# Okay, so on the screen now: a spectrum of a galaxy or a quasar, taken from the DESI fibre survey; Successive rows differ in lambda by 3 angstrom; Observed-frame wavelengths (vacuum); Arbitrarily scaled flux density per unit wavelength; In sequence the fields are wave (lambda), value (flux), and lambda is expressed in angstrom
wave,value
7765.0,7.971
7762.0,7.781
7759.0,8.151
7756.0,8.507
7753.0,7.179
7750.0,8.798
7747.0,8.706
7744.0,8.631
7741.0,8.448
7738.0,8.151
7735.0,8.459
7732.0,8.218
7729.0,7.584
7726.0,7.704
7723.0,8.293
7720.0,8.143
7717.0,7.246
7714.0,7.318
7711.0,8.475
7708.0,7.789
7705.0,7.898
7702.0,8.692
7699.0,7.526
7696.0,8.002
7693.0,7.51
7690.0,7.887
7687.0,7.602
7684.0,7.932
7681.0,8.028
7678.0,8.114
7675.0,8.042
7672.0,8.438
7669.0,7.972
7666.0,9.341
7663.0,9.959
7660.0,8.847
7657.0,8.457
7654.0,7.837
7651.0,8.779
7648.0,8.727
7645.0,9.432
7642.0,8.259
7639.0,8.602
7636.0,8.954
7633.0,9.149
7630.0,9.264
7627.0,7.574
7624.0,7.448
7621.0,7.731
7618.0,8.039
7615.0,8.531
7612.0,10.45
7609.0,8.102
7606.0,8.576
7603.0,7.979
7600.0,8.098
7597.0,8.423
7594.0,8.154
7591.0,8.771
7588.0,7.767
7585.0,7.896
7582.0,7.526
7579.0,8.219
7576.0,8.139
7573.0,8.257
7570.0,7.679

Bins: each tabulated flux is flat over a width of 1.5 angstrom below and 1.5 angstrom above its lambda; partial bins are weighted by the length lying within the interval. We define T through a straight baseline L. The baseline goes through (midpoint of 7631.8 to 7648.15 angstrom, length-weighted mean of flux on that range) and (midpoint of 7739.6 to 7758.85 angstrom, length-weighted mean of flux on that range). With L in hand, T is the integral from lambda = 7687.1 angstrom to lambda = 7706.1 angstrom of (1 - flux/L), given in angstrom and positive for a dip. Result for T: 1.56 angstrom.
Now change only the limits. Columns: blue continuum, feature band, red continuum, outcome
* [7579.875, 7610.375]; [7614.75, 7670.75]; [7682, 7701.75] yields -4.24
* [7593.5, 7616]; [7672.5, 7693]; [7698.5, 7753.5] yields 0.82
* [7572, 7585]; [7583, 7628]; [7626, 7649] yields 0.64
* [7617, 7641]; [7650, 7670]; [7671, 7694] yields -1.60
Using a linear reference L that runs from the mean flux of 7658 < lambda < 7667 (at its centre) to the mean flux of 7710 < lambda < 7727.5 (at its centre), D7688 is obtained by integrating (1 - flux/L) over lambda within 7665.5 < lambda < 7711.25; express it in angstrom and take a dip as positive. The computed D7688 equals 3.2 angstrom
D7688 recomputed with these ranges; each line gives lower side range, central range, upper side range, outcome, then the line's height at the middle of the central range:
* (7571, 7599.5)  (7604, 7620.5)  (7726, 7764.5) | -1.1 angstrom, 8.13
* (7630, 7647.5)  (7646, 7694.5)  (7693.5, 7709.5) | 0.4 angstrom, 8.43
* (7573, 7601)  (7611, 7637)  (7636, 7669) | -0.1 angstrom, 8.5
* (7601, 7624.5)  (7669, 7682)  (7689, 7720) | -0.2 angstrom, 8.02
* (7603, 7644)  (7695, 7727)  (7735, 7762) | 1.7 angstrom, 8.36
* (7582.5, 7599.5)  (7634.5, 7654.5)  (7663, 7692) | -1.2 angstrom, 8.2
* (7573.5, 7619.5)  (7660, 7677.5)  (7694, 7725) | -1.4 angstrom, 8.07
